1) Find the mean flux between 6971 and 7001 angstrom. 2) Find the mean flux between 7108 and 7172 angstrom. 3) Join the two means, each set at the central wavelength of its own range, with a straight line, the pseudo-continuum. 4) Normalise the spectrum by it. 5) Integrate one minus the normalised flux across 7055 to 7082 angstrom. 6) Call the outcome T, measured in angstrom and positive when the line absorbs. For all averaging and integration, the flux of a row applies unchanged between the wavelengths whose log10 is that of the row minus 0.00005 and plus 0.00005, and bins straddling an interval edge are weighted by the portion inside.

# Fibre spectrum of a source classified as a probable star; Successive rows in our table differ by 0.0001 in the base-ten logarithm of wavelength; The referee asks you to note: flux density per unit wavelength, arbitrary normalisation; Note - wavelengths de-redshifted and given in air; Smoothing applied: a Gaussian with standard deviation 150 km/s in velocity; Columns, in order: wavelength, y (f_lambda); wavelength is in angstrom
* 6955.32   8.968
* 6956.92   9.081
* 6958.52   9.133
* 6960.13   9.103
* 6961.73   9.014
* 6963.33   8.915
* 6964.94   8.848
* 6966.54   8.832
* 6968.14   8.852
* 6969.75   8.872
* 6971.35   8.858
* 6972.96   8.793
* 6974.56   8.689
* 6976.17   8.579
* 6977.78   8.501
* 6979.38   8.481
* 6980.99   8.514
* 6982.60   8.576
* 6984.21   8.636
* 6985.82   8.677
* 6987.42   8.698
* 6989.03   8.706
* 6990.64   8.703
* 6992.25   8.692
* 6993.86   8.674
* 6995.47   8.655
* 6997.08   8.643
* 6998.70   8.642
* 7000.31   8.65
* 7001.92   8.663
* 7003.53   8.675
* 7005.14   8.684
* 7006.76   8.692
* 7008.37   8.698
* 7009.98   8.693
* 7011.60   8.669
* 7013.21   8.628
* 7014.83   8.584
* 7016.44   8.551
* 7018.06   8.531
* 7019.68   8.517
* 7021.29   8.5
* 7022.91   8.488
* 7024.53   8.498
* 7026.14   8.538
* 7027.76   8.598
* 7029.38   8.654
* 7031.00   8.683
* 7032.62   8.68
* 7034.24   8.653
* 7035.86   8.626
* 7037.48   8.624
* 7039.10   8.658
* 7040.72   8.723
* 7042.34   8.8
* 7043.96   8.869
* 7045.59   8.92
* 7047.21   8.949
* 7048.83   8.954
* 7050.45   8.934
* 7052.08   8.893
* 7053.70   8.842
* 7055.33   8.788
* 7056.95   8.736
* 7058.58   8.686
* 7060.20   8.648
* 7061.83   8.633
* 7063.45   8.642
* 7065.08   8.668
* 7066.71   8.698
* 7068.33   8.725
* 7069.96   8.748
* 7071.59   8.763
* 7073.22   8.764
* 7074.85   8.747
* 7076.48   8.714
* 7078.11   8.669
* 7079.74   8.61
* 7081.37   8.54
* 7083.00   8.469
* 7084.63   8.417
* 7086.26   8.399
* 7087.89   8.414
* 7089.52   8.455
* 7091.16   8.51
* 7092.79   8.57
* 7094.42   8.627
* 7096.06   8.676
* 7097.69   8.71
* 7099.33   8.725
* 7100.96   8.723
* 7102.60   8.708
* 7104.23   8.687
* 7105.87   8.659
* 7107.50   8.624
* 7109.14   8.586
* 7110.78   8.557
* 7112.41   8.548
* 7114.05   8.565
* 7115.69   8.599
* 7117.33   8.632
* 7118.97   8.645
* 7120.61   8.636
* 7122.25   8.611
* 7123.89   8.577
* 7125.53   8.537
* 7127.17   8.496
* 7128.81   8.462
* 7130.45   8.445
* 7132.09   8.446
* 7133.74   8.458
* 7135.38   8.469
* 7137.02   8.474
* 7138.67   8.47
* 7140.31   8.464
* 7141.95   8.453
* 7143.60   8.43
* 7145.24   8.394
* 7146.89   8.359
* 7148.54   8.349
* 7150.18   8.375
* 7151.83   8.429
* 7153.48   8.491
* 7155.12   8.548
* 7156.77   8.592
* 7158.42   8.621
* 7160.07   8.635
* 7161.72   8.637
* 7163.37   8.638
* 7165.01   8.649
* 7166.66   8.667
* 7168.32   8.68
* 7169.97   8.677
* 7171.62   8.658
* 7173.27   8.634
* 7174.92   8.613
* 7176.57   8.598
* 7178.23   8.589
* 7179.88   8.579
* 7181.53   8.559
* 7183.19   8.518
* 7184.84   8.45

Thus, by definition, -0.3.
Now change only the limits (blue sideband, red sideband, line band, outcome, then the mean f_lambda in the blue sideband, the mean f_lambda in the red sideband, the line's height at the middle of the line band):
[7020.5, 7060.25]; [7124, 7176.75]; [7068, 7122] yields 0.04 angstrom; 8.72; 8.53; 8.62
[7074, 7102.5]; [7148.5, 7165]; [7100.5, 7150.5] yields 0.22 angstrom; 8.59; 8.55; 8.57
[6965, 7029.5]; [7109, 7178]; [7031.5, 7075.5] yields -0.75 angstrom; 8.65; 8.54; 8.61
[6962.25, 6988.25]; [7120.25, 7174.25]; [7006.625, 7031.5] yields 0.21 angstrom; 8.71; 8.53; 8.67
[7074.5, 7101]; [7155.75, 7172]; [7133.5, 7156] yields 0.48 angstrom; 8.58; 8.64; 8.63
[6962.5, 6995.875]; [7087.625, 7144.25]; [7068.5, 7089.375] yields -0.01 angstrom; 8.7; 8.56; 8.6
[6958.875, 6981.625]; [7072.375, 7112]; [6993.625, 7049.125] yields 0.30 angstrom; 8.78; 8.61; 8.71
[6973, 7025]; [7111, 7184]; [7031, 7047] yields -0.25 angstrom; 8.62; 8.54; 8.6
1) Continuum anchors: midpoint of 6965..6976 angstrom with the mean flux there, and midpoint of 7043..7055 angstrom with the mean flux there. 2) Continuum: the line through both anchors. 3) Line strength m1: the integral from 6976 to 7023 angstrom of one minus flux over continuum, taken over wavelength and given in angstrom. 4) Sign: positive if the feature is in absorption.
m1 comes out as 1.17 angstrom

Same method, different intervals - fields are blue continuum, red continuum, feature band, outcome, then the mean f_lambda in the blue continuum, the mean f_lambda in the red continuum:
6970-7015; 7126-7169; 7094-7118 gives -0.3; 8.66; 8.5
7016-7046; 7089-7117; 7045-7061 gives -0.4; 8.63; 8.62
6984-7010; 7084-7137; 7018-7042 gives 0.1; 8.68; 8.57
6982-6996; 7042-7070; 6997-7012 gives 0.0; 8.67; 8.79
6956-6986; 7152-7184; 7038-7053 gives -0.2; 8.79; 8.61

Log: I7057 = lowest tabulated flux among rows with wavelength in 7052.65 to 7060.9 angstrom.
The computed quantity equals 8.648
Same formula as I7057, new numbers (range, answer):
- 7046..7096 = 8.399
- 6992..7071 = 8.488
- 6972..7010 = 8.481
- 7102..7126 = 8.537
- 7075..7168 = 8.349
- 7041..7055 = 8.8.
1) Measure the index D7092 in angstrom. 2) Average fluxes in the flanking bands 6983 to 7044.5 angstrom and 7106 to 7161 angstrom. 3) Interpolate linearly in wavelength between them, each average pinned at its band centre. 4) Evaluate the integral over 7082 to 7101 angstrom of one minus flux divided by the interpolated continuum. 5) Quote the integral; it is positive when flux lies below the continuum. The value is 0.0 angstrom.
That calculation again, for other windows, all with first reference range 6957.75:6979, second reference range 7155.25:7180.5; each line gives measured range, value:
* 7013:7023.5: 0.29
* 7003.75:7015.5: 0.17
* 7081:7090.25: 0.29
